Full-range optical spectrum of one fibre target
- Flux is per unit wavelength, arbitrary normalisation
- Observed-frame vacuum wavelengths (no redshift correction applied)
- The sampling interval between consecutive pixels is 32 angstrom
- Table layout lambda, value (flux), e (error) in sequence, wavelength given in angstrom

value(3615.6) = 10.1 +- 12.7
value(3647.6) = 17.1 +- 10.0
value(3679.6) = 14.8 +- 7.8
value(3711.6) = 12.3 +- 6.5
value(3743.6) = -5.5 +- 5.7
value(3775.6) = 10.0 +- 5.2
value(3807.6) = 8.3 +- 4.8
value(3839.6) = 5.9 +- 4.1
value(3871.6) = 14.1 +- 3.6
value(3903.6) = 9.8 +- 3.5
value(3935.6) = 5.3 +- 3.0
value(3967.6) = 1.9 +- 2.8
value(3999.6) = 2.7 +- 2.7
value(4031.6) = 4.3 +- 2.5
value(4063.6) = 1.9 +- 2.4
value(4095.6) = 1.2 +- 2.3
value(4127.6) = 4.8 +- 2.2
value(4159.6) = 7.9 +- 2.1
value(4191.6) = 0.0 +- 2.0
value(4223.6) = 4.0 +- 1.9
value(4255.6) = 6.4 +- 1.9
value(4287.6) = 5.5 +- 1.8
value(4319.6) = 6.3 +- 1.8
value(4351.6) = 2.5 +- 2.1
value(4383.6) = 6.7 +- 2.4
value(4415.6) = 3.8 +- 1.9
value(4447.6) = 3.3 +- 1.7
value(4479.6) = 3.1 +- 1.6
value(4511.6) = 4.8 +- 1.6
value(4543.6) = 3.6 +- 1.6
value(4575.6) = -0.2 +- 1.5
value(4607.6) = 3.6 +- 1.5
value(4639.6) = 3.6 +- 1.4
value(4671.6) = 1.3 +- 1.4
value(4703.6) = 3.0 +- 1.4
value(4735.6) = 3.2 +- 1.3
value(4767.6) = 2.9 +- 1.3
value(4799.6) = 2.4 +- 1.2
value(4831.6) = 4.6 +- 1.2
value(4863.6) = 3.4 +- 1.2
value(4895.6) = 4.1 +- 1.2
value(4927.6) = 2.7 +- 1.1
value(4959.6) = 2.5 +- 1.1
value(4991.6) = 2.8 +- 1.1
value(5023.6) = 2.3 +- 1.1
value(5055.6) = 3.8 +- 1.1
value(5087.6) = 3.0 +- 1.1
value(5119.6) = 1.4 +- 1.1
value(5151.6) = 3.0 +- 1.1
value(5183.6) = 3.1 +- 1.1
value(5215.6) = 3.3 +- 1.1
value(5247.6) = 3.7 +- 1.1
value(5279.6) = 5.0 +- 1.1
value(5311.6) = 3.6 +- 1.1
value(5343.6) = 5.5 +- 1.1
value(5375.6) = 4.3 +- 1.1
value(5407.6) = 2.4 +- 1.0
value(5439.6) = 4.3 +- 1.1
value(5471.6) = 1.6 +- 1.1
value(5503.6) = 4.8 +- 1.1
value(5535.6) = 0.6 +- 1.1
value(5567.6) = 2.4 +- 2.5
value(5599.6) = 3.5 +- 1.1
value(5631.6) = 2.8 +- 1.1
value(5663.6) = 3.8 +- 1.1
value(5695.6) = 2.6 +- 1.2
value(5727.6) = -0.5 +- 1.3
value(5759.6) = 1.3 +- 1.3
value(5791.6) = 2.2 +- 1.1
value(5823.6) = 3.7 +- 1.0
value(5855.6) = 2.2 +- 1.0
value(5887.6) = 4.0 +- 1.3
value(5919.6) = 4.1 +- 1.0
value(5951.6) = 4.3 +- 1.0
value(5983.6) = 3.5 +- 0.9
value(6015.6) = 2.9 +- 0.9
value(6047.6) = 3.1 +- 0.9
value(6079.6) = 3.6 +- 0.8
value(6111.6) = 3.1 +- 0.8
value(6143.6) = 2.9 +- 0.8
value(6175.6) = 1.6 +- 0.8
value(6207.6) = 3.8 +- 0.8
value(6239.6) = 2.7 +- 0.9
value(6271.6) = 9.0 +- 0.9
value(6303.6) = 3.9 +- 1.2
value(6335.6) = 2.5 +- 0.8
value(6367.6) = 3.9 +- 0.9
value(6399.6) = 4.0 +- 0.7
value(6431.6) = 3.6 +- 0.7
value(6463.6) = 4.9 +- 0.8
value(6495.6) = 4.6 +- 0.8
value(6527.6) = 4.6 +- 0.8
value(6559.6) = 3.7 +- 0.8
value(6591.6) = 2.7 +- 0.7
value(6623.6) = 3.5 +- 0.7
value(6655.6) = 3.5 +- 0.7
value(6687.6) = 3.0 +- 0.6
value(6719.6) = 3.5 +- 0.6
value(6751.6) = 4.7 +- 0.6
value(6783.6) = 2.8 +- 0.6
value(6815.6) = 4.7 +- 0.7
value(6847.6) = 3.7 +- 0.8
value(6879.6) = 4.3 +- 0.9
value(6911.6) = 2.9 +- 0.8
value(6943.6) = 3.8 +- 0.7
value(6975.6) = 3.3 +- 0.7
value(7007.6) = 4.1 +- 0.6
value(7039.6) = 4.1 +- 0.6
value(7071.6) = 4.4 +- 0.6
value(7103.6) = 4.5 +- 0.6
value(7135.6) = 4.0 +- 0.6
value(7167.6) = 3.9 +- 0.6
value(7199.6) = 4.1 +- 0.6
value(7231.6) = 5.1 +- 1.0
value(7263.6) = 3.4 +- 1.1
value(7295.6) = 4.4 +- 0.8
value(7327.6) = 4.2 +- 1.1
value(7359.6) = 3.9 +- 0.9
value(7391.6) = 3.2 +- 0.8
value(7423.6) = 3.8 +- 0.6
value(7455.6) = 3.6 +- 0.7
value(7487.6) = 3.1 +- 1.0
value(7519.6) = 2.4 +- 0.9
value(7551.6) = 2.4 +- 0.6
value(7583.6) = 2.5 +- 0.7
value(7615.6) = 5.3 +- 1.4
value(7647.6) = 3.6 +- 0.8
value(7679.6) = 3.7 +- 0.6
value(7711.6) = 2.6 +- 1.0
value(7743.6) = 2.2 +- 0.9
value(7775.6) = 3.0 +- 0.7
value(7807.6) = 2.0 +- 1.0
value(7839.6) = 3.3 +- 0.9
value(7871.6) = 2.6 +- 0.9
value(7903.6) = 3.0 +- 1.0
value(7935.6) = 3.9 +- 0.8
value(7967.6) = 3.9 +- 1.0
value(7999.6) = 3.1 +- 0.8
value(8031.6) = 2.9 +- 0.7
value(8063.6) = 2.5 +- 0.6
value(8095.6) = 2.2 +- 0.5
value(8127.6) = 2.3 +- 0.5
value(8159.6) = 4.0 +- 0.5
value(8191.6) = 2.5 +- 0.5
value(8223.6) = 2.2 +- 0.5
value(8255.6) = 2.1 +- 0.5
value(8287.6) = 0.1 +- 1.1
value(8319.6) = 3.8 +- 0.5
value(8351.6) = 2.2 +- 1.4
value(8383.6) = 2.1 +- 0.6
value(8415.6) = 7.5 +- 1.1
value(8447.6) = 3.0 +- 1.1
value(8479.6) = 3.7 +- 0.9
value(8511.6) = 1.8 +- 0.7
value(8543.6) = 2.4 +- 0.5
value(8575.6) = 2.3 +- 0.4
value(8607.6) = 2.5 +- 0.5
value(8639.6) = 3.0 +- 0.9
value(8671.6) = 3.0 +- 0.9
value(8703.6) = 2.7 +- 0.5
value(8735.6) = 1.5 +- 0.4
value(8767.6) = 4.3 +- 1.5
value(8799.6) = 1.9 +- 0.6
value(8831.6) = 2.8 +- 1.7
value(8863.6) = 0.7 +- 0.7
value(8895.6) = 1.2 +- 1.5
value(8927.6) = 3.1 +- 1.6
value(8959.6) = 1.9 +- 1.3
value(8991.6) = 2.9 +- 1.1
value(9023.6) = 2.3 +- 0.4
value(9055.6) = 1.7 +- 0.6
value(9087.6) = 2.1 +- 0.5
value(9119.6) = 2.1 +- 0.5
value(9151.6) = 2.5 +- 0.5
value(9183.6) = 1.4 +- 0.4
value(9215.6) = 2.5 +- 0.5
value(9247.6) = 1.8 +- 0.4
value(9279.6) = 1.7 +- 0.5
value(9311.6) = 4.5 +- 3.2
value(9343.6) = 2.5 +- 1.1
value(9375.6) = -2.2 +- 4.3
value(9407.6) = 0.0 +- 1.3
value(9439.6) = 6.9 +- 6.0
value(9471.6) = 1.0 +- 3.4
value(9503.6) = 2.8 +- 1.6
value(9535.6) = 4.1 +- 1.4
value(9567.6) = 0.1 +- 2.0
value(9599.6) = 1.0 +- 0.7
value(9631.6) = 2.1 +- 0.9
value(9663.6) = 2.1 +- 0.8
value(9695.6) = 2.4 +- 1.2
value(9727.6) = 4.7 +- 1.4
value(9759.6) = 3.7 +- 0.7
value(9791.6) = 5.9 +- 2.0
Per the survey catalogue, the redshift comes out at 0.680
